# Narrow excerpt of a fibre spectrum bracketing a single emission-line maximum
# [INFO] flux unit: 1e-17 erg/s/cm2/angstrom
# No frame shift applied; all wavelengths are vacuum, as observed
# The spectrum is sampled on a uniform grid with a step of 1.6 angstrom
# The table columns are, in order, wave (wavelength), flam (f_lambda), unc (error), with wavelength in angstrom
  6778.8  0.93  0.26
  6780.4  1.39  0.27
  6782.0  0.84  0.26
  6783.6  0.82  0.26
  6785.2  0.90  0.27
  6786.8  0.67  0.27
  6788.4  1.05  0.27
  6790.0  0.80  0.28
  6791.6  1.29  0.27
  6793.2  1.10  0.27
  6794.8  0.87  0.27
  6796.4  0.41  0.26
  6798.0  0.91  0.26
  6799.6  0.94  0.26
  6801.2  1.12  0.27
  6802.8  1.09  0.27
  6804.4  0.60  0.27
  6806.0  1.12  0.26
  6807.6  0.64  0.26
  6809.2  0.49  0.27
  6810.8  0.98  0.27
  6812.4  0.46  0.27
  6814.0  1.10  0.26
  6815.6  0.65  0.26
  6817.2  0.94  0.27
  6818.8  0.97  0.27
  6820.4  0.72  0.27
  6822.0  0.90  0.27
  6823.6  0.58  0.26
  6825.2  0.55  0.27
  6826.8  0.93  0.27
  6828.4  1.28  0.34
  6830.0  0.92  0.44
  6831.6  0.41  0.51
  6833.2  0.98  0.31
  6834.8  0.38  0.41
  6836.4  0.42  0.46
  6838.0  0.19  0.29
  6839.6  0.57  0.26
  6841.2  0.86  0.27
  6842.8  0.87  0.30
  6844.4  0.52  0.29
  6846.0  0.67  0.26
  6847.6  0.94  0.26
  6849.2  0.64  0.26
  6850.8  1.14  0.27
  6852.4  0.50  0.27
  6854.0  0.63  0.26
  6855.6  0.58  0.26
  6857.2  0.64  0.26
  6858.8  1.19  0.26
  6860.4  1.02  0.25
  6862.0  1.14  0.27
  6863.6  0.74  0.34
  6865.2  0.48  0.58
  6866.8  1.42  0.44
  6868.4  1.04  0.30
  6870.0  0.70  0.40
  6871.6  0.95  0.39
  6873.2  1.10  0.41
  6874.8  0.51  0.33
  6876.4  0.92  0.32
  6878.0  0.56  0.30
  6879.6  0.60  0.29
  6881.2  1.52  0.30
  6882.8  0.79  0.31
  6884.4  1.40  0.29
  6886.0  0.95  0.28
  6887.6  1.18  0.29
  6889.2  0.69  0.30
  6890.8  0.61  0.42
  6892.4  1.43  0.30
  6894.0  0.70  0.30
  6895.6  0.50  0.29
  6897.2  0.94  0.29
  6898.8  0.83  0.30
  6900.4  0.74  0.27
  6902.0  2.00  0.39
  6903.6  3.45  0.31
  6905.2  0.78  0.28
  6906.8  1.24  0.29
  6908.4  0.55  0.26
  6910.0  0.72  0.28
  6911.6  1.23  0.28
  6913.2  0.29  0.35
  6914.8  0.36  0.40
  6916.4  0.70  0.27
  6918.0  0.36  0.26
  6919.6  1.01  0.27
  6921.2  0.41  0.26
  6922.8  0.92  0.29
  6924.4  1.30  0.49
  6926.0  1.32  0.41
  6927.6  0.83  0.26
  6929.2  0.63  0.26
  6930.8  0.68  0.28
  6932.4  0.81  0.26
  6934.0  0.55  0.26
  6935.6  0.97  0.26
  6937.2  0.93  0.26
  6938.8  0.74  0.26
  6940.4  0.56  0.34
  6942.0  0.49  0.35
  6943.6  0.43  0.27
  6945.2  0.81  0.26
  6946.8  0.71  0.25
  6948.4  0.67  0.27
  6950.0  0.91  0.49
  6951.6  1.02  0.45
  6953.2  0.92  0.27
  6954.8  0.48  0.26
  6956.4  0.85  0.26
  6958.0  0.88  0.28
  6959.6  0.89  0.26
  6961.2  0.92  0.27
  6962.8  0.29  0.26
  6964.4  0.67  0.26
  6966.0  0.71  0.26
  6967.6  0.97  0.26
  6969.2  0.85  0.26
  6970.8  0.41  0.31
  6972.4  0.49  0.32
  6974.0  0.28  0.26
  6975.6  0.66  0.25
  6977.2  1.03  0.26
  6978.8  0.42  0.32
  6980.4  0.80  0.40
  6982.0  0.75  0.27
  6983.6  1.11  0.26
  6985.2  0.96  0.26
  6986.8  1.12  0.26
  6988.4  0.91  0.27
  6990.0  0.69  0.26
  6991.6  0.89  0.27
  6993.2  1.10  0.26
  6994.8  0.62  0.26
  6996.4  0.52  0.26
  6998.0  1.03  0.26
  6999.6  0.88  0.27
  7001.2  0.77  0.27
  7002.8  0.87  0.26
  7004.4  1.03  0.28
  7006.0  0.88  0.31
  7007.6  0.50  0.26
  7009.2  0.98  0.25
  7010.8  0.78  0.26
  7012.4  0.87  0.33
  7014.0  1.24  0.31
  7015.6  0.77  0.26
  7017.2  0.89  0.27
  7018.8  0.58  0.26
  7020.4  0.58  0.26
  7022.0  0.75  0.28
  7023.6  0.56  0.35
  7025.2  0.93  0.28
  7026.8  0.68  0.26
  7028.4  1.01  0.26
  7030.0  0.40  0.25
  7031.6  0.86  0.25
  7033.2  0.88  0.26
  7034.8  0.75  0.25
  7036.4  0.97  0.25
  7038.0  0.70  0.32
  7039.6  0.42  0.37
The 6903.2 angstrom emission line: Halpha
